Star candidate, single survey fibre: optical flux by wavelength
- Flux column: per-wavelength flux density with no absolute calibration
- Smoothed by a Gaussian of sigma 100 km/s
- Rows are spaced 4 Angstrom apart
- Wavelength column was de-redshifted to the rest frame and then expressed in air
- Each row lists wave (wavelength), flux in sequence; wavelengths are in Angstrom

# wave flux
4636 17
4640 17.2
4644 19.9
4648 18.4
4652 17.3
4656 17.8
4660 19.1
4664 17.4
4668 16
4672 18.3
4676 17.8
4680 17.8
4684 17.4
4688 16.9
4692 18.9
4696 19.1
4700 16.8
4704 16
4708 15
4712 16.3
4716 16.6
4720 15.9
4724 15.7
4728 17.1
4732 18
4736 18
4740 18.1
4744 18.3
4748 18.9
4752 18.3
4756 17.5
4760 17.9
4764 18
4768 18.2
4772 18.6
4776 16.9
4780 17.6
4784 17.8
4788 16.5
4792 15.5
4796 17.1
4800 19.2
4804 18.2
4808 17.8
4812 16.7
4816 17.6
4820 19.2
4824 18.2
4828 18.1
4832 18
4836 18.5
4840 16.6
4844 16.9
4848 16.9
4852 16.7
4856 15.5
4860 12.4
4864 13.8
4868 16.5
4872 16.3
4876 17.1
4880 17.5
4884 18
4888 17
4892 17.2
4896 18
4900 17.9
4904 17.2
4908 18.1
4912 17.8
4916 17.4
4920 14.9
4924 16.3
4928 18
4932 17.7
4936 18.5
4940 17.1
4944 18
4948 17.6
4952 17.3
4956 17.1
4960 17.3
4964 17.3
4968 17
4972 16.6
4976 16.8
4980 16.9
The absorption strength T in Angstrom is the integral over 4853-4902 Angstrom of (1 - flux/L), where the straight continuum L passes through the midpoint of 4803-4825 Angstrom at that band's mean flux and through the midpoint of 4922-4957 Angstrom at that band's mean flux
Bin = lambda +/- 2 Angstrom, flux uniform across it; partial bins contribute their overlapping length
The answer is 3.5 Angstrom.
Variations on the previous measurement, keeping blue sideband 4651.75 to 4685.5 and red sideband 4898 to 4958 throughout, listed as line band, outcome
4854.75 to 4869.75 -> 2.6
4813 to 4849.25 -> -0.6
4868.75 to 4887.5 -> 0.3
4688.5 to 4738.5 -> 1.9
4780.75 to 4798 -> 0.7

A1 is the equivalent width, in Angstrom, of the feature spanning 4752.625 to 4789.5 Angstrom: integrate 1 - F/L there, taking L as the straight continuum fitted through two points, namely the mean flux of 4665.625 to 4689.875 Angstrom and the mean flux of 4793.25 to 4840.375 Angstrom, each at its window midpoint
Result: 0.10 Angstrom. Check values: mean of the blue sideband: 17.4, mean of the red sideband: 17.9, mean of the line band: 17.7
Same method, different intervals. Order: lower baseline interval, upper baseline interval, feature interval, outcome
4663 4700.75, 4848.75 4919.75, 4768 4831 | -2.2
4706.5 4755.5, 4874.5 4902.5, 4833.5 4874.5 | 3.3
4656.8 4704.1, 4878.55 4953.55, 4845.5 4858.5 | 1.0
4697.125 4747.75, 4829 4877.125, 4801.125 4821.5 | -1.8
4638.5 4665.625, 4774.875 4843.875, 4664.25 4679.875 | 0.6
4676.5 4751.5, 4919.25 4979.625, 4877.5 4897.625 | -0.3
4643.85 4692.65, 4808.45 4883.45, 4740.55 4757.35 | -0.9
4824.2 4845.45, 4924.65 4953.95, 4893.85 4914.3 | -0.1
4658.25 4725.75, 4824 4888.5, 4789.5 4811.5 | -0.9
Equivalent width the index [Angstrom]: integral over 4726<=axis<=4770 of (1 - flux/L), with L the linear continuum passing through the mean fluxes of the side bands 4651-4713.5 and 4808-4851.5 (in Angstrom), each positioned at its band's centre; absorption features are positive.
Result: -1.3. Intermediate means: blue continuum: 17.4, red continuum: 17.6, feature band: 18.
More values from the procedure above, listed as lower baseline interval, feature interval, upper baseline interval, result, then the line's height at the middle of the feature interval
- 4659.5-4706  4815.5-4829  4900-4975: -0.73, 17.4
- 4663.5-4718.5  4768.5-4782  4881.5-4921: -0.39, 17.3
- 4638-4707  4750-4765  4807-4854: -0.22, 17.7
